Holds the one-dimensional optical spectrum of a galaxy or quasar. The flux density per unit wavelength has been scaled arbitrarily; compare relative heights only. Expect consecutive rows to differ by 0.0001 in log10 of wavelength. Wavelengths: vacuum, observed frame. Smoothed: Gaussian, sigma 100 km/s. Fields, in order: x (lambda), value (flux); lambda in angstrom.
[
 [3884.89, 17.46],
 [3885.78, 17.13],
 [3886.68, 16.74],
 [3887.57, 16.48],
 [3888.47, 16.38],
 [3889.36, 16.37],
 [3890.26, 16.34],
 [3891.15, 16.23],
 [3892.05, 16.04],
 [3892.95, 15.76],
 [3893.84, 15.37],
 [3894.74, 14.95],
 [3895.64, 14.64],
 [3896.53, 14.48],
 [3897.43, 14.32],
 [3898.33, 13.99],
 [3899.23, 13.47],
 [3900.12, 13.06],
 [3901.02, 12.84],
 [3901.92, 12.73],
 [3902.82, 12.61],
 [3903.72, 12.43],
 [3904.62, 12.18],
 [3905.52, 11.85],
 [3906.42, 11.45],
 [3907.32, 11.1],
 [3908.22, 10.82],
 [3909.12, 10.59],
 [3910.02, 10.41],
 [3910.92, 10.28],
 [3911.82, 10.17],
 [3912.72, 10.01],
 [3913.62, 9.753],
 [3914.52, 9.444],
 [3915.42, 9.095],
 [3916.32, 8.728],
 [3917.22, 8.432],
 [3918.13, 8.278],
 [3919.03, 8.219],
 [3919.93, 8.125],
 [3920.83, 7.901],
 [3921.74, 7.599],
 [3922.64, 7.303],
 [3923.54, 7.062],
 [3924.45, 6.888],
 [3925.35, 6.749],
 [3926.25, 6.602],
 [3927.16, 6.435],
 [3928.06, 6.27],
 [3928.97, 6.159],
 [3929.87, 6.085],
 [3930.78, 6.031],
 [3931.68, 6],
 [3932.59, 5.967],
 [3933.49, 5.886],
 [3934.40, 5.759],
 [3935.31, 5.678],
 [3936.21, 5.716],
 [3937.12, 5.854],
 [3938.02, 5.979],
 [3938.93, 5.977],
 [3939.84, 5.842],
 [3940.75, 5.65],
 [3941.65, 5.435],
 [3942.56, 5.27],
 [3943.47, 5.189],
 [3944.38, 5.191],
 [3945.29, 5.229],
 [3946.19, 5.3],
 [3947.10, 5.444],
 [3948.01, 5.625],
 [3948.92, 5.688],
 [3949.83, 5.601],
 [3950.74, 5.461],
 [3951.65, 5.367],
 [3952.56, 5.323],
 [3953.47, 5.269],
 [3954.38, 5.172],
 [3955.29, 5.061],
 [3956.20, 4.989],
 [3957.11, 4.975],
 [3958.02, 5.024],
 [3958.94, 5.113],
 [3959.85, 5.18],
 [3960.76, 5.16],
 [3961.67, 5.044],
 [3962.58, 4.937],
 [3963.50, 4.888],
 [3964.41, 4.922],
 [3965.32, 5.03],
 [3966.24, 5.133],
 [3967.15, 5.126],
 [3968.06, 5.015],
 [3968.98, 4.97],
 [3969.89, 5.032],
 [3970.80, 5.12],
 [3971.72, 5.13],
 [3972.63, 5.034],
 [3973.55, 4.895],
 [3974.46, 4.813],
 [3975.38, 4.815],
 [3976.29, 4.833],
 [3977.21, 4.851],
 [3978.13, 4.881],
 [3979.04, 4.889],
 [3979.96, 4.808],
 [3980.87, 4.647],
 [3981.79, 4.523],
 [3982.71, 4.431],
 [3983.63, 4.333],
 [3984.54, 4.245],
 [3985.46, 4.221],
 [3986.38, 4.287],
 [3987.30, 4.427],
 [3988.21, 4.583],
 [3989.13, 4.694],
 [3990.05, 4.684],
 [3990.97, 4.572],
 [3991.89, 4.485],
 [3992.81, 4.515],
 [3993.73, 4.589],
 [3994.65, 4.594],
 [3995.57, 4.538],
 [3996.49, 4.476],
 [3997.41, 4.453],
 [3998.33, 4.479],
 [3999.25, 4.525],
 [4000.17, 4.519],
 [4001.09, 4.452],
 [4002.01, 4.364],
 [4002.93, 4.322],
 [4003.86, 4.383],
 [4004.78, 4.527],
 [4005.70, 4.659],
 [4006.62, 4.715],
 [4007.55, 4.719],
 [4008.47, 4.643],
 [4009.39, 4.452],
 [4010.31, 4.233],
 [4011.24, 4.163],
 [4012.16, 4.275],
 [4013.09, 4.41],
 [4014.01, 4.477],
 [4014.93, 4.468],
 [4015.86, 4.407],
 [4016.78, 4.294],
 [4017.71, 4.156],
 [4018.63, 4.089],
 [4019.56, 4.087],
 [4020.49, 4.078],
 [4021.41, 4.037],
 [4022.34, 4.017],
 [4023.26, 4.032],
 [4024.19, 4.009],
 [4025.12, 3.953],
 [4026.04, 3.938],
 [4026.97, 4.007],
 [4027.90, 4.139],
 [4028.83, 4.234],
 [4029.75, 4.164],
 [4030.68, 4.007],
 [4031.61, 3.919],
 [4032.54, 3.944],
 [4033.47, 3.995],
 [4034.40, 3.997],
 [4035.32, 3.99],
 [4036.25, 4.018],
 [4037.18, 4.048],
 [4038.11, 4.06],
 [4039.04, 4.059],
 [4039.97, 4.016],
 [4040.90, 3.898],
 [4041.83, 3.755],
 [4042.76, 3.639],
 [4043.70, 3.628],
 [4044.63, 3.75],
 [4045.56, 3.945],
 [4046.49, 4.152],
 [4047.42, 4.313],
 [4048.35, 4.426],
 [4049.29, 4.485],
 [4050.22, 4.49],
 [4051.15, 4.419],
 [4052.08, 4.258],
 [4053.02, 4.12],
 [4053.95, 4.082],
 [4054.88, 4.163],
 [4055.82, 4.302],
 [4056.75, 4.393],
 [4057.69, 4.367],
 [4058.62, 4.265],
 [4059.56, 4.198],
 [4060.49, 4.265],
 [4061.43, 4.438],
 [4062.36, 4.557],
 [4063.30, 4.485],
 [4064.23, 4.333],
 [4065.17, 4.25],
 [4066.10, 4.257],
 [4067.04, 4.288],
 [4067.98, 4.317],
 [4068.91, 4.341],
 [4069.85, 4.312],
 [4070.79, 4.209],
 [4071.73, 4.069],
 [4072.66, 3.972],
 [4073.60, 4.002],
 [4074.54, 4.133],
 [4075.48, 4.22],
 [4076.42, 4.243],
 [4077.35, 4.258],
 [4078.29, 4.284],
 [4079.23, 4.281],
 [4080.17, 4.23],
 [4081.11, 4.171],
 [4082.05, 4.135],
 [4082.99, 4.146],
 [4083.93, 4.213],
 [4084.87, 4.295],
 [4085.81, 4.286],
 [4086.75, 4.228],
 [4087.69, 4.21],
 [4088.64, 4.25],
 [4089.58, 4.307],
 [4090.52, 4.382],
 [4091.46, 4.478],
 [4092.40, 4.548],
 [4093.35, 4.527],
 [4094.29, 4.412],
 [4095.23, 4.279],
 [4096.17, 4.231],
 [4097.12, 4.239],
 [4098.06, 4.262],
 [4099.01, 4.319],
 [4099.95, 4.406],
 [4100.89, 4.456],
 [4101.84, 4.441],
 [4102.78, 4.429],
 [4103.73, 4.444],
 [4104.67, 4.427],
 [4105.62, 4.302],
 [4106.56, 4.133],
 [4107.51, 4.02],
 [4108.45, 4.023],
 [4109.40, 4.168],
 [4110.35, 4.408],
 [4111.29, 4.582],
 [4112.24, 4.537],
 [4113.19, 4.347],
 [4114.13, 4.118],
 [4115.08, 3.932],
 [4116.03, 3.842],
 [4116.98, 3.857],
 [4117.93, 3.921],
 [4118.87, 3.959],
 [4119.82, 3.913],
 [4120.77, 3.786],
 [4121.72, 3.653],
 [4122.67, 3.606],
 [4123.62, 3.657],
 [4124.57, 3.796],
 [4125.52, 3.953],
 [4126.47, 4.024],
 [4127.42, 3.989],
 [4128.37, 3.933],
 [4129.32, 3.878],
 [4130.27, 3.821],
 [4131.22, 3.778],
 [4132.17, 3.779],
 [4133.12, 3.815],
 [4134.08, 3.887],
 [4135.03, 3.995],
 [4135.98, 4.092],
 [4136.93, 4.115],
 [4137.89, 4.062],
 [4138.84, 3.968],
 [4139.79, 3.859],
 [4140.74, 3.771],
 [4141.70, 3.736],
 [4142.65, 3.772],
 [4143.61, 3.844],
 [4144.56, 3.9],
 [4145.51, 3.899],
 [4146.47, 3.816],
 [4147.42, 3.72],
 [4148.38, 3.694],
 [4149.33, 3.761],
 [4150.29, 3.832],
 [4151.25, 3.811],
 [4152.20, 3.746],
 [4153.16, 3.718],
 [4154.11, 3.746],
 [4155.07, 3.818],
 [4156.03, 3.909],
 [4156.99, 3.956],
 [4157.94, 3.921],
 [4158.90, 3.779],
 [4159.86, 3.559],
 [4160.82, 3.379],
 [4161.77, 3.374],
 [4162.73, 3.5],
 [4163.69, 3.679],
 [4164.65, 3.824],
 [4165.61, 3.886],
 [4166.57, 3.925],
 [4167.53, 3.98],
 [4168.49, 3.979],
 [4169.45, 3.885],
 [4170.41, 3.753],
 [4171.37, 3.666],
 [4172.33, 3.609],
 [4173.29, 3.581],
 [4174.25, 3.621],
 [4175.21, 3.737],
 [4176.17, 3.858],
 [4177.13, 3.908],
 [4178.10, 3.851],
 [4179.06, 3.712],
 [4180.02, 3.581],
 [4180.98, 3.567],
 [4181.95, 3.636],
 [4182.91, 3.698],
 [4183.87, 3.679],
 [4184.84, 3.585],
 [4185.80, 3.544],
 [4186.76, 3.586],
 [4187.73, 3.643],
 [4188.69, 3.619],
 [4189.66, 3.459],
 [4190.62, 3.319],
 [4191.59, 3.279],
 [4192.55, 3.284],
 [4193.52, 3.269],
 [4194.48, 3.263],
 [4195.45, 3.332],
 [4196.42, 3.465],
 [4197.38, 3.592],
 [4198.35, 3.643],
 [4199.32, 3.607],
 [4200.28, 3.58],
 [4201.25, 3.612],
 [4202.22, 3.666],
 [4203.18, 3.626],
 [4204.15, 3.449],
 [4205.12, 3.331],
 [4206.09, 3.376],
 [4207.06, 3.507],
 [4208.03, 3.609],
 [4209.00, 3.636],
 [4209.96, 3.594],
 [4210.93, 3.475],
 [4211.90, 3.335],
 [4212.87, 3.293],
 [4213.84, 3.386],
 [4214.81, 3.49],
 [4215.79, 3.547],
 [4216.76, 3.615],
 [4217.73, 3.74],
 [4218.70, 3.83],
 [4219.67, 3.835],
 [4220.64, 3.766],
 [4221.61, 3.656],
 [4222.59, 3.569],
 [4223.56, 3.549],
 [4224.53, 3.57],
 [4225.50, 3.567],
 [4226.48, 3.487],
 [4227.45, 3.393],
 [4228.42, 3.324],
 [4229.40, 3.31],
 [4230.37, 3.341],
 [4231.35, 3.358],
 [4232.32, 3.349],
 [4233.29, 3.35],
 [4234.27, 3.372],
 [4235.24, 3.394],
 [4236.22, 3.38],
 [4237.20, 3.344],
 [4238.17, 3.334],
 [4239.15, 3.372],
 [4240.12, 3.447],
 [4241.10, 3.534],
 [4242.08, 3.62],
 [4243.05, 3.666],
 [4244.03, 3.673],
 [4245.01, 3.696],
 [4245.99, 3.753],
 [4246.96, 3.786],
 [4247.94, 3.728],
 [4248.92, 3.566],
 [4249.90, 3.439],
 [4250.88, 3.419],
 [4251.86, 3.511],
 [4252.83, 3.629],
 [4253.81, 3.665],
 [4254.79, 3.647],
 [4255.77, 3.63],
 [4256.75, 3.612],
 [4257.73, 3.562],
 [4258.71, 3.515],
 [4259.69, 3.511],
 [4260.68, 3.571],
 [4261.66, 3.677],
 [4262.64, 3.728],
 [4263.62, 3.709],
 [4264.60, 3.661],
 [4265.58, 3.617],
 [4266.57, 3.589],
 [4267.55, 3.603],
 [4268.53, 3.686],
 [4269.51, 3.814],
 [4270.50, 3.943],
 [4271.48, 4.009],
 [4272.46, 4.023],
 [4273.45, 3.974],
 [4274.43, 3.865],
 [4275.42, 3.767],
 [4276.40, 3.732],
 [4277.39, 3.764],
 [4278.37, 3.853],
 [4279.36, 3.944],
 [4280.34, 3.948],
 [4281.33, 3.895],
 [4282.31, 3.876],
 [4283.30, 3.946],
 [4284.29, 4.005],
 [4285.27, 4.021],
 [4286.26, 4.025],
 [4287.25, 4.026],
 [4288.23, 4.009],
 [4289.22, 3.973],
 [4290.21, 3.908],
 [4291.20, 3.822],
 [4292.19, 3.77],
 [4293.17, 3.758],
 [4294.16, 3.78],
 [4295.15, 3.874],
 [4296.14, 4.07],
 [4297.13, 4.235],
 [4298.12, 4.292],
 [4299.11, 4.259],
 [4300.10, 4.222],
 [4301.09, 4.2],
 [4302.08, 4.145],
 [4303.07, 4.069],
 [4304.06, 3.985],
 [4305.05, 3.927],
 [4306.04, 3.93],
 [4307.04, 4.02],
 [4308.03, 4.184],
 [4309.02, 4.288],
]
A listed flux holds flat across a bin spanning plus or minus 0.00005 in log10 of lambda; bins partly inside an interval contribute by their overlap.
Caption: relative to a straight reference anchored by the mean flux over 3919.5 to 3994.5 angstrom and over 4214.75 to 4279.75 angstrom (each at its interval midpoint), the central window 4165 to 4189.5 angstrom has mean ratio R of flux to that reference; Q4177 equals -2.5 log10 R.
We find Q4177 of 0.09 mag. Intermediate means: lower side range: 5.37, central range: 3.72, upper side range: 3.61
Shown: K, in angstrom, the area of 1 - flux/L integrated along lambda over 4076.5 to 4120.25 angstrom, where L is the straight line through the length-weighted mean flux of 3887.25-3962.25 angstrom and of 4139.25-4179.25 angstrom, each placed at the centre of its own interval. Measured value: 6.8 angstrom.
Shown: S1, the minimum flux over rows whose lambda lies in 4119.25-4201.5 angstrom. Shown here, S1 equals 3.263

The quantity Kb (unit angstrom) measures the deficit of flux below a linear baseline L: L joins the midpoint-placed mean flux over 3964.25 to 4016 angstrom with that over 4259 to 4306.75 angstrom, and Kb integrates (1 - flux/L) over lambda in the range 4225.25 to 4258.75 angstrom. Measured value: 4.1 angstrom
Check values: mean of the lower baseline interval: 4.63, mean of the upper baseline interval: 3.89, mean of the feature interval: 3.51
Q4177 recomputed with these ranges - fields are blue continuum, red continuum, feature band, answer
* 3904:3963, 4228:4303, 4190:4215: 0.245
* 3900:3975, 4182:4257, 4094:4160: 0.163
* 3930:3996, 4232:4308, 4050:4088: 0.094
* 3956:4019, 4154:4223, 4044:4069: 0.005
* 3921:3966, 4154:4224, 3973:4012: 0.160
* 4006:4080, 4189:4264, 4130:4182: -0.003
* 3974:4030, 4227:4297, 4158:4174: 0.069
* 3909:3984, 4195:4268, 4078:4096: 0.124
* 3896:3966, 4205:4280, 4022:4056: 0.459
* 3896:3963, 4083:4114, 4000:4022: 0.359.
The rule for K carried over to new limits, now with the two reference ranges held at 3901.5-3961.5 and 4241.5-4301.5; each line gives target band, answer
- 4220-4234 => 2.6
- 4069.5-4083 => 3.7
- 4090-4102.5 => 2.7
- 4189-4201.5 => 3.1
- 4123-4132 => 2.4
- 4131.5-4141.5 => 2.4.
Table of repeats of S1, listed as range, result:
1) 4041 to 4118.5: 3.628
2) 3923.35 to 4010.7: 4.221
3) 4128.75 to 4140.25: 3.778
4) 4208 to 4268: 3.293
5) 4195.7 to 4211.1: 3.331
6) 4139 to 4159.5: 3.694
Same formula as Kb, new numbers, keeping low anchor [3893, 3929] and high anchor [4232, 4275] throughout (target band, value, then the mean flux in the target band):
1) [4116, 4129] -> 4.9 angstrom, 3.85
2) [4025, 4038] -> 6.5 angstrom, 4.03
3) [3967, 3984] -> 8.0 angstrom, 4.85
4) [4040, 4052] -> 5.7 angstrom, 4.08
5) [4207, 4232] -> 4.4 angstrom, 3.53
